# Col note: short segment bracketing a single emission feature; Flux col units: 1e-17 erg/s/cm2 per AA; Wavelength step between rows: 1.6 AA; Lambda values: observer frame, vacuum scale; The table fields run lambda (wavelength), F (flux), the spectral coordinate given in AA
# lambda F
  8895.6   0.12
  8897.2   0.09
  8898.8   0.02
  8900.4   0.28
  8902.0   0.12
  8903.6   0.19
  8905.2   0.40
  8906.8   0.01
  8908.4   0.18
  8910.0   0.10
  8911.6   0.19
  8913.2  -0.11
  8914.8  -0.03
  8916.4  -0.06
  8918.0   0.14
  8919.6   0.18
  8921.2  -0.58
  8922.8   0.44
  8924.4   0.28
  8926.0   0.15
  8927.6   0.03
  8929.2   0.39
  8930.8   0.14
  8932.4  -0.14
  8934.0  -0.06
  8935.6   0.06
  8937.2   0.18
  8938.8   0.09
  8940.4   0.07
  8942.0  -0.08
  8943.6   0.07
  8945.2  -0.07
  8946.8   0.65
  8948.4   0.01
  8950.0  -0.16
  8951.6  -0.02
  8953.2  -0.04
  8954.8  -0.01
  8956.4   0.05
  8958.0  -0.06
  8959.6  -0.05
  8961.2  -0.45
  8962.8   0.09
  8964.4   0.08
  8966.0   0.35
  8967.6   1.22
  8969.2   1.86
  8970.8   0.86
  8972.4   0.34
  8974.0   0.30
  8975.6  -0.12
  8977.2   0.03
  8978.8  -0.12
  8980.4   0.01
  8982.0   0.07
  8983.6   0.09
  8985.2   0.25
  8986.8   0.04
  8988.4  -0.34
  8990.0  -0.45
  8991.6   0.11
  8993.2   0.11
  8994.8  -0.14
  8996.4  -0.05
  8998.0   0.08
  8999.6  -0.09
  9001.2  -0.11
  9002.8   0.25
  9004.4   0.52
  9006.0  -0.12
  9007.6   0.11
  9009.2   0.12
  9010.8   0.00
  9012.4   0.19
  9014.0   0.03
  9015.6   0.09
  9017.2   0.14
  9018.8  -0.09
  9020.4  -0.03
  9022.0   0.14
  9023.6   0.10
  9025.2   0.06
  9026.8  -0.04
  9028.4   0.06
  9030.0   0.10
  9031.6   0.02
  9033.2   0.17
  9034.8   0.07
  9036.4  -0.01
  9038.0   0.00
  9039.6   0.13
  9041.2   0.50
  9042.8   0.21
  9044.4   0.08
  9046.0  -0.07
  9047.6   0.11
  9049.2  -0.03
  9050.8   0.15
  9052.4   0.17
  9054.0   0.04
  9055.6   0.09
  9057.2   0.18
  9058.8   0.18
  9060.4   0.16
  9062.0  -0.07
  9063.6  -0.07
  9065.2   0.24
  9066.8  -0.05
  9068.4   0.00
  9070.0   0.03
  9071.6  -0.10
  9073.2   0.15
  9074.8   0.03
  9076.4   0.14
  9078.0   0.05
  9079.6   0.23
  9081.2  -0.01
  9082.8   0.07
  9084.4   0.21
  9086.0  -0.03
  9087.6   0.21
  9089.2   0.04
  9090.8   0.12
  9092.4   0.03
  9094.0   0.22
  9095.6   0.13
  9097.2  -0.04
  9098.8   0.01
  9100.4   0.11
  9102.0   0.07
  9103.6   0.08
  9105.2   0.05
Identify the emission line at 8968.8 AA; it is Hbeta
